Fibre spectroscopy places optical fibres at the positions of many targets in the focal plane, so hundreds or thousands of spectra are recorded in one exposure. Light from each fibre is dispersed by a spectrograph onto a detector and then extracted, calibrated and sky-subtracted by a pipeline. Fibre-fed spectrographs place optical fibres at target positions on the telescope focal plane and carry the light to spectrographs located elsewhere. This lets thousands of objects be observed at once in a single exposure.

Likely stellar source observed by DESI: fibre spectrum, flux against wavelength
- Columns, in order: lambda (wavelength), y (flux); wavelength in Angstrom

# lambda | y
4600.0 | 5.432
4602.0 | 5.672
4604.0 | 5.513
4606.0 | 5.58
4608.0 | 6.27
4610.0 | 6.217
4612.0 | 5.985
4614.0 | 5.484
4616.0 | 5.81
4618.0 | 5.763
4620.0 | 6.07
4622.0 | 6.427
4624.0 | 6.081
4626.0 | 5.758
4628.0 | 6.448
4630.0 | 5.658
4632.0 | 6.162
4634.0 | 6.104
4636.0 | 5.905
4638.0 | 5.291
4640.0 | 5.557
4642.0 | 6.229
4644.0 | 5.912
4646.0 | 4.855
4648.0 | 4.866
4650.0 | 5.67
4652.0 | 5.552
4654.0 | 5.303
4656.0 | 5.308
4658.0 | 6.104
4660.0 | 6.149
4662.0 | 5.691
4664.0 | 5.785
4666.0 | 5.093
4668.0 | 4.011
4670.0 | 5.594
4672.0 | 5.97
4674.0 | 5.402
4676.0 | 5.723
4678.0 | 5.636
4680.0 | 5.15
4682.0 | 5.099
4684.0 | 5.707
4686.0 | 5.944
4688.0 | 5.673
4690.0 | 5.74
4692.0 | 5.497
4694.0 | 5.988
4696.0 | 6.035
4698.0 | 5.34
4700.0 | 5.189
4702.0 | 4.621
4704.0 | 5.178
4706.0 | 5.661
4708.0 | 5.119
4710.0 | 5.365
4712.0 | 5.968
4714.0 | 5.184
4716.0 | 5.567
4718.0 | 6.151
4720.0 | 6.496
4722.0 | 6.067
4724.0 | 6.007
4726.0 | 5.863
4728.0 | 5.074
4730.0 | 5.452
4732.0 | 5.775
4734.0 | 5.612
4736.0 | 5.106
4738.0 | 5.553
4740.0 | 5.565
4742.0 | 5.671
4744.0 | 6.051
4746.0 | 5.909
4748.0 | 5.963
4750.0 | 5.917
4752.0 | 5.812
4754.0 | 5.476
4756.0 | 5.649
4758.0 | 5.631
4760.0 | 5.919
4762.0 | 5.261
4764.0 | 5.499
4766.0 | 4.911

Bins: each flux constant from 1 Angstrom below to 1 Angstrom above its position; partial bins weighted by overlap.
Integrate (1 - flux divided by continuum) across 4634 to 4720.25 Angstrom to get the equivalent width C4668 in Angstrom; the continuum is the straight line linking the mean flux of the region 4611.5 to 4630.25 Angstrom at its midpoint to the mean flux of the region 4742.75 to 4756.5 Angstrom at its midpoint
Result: 5.30 Angstrom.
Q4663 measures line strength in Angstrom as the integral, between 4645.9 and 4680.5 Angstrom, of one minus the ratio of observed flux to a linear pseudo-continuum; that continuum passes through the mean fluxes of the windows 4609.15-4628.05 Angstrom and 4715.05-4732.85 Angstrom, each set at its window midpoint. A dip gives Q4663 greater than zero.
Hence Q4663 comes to 2.69 Angstrom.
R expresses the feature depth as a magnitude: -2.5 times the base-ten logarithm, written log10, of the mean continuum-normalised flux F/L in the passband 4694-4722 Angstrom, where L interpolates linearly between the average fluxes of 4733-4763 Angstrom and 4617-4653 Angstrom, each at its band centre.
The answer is 0.03 mag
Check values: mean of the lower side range 5.79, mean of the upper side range 5.67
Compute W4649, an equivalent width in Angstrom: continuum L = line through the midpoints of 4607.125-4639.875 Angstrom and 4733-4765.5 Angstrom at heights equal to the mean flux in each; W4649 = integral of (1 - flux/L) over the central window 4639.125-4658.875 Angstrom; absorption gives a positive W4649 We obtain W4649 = 1.2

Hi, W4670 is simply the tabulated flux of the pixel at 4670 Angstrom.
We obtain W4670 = 5.594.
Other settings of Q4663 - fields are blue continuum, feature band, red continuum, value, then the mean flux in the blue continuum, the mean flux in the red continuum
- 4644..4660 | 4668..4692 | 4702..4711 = -0.8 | 5.46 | 5.25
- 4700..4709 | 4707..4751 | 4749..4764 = -2.6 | 5.15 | 5.66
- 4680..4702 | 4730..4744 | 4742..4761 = 0.4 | 5.55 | 5.81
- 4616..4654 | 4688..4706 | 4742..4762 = 1.0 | 5.78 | 5.78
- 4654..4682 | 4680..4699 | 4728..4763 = -0.4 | 5.49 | 5.65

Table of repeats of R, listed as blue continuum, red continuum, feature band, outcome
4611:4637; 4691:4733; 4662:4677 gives 0.08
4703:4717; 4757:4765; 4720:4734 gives -0.05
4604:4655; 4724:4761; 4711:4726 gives -0.04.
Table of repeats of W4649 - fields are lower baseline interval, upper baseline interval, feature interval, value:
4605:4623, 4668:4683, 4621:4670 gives 0.2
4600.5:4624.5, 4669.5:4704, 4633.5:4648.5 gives 0.4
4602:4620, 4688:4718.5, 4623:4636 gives -0.6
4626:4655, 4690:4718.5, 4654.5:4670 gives 0.5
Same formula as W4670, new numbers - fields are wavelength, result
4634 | 6.104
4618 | 5.763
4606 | 5.58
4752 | 5.812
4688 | 5.673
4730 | 5.452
